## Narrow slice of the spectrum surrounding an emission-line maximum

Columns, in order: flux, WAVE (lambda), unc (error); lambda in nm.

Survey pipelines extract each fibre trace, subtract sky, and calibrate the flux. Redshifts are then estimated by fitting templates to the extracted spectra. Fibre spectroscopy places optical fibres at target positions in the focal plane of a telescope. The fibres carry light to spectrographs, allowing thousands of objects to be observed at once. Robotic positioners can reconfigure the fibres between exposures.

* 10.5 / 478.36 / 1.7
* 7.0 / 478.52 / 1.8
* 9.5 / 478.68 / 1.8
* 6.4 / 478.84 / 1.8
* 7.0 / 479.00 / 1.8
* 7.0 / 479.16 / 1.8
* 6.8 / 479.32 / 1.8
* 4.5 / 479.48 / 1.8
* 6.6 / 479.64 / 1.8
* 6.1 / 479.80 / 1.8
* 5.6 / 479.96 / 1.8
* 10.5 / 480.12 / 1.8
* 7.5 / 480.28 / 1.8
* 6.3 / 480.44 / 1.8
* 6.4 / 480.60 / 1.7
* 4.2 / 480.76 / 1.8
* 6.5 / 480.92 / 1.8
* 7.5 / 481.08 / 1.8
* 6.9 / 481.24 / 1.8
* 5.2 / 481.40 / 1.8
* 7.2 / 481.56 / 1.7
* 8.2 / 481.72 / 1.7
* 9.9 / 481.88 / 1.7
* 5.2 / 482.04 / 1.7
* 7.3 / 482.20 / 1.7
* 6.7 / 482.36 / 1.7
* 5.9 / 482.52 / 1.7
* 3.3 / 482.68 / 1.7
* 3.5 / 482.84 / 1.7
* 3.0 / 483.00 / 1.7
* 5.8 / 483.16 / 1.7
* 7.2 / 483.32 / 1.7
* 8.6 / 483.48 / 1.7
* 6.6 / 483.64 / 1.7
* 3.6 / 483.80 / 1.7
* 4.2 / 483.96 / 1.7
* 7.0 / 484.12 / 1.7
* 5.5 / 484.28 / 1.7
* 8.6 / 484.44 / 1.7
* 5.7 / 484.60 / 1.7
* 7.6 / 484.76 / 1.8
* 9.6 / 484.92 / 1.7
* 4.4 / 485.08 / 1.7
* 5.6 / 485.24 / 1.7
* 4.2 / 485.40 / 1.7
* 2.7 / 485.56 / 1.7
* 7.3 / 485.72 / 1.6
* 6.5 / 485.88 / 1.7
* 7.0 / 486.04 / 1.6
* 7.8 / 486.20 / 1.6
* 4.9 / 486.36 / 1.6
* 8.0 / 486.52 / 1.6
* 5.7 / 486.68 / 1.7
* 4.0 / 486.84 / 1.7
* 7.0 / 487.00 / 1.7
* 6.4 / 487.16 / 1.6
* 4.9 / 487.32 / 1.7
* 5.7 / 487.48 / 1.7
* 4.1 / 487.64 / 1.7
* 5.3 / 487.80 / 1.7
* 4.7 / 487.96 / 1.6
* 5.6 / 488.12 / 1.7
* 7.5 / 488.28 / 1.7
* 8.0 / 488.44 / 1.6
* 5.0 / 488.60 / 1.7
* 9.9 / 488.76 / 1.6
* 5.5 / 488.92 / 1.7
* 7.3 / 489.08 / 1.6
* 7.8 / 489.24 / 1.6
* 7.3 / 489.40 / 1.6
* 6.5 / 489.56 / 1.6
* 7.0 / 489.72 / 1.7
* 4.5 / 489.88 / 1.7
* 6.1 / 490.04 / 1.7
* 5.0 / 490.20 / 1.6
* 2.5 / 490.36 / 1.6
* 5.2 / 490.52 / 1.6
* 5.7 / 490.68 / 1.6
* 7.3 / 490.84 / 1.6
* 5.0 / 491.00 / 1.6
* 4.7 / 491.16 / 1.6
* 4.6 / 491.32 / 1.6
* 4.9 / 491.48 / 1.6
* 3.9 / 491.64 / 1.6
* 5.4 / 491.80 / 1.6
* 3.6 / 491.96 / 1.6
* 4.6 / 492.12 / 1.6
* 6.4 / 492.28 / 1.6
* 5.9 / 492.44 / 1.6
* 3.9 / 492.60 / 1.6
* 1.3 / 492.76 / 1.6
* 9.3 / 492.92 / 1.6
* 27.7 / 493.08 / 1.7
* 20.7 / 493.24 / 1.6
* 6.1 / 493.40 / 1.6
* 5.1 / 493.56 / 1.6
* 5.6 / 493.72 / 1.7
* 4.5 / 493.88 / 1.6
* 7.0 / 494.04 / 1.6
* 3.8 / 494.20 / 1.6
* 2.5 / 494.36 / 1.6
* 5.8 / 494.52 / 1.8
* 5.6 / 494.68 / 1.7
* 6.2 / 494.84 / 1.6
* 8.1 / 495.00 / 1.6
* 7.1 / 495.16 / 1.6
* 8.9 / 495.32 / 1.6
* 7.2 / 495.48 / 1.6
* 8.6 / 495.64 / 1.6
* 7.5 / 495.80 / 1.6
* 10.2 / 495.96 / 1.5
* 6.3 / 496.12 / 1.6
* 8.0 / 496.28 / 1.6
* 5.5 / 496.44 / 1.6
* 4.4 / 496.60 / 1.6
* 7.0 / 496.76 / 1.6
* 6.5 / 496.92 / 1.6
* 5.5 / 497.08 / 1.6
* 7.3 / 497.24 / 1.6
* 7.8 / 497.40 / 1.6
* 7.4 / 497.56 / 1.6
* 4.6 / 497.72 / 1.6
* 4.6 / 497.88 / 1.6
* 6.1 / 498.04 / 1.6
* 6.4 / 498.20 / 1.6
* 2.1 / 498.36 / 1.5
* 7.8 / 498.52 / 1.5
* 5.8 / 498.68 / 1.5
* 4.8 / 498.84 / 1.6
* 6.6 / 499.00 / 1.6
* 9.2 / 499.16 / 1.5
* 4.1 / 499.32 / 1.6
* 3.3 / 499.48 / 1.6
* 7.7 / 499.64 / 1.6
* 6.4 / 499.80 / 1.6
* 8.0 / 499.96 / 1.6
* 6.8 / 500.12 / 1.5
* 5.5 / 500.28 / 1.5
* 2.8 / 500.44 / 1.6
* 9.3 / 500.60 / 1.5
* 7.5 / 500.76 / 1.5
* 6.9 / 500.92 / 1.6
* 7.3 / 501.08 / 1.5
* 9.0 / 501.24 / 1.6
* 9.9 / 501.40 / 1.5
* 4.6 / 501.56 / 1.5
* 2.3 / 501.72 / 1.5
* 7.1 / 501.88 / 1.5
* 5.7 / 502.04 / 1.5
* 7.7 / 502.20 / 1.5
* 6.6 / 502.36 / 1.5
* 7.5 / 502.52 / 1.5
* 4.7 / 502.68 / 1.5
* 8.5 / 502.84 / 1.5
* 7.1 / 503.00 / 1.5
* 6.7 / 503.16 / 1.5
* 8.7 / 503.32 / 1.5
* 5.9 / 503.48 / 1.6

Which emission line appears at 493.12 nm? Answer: H-gamma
